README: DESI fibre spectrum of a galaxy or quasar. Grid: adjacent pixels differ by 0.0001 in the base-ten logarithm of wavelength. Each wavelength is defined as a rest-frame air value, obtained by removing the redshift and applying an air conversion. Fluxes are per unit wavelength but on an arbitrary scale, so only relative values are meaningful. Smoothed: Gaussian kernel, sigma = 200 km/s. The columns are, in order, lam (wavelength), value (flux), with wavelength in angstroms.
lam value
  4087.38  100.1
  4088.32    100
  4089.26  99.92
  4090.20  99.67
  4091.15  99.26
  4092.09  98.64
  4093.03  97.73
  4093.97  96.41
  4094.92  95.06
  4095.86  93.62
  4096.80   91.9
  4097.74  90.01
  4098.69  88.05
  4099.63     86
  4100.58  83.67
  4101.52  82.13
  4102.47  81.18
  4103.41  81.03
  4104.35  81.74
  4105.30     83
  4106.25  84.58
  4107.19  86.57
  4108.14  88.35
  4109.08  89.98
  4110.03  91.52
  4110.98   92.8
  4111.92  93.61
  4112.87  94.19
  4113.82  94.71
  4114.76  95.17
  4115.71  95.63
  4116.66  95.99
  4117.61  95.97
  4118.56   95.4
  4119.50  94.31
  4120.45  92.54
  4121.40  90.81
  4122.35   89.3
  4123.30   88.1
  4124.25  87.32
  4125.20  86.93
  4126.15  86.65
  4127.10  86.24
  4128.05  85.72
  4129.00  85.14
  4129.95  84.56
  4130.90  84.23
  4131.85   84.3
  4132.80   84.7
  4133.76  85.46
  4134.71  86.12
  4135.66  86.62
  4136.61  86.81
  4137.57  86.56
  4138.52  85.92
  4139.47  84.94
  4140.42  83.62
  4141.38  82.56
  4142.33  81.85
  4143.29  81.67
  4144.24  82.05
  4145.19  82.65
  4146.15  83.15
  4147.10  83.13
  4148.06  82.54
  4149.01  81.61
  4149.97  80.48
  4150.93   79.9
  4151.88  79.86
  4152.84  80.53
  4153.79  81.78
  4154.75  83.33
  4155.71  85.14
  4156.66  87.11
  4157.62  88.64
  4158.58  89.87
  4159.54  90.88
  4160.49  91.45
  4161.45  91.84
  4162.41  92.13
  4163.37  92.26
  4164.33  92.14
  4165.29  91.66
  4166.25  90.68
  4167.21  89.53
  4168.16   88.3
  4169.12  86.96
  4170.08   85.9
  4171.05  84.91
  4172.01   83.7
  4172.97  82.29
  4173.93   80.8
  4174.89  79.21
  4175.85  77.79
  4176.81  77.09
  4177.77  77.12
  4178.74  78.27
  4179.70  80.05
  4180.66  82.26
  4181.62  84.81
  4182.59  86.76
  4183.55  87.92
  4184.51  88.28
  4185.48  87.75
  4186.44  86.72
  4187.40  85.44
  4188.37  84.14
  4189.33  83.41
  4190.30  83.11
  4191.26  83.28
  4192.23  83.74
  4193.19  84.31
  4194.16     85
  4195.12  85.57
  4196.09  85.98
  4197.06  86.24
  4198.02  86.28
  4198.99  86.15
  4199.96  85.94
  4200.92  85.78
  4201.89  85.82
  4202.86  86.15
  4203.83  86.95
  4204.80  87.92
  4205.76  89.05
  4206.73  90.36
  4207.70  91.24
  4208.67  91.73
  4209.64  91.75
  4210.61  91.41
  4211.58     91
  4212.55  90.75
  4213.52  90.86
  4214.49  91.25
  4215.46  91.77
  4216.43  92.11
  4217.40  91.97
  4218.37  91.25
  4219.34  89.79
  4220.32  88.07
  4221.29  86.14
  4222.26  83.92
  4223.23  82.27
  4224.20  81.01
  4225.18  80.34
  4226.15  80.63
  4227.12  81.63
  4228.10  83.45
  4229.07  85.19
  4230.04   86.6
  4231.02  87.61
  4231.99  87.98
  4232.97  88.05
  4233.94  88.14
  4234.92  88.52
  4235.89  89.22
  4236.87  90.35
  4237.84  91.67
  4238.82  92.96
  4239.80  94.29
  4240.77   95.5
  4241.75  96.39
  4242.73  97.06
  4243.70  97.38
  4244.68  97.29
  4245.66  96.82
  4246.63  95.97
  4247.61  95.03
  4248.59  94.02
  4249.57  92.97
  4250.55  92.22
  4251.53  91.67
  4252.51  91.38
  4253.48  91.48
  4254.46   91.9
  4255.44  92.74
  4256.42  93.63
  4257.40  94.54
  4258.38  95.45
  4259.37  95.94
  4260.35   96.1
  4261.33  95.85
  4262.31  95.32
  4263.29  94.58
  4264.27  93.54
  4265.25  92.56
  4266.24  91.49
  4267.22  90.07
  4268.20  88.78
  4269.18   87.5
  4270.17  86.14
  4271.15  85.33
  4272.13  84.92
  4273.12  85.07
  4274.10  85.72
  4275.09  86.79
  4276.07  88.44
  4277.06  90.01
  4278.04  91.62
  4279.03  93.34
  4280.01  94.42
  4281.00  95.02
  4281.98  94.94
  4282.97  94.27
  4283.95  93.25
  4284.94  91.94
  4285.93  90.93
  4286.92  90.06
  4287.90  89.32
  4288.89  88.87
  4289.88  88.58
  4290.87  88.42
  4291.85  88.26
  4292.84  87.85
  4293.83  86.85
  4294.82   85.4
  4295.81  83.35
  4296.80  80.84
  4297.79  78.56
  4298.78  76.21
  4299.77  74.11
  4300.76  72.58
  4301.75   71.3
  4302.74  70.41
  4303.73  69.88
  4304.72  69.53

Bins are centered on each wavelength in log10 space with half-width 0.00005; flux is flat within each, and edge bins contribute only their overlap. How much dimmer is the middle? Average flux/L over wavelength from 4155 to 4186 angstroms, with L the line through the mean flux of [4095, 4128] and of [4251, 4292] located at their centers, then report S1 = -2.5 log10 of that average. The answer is 0.050 mag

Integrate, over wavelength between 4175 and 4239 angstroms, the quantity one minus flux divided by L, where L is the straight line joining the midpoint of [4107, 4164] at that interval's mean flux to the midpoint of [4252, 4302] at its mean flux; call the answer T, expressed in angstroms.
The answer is 1.3 angstroms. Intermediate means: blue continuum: 87.4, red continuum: 89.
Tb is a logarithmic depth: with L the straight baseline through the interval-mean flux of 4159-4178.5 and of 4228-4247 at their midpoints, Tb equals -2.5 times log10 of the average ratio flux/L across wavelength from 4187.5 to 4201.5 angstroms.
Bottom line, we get 0.04 mag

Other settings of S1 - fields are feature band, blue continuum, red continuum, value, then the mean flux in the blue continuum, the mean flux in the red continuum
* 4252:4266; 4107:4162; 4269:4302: -0.08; 87.2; 86.9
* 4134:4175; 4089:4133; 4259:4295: 0.06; 90.1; 90.5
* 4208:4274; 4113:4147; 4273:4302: -0.04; 87.6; 87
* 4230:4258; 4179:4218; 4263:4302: -0.06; 87.3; 87.6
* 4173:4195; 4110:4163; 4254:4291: 0.07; 87.2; 91.2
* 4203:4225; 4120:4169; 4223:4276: 0.00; 86.1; 90.6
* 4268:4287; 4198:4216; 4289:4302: -0.08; 89.1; 82.1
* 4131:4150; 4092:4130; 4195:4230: 0.07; 89.8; 87.4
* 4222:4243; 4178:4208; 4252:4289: 0.01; 85.5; 91.4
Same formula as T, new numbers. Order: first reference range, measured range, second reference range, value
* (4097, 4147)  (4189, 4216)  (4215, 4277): 0.50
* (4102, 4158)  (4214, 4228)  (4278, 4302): 0.04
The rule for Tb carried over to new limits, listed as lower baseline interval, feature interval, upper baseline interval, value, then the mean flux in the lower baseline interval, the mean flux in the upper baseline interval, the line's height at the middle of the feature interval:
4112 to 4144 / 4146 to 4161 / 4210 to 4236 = 0.05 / 88.2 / 87.4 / 88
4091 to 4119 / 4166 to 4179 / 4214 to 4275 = 0.10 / 90.7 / 90.4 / 90.6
